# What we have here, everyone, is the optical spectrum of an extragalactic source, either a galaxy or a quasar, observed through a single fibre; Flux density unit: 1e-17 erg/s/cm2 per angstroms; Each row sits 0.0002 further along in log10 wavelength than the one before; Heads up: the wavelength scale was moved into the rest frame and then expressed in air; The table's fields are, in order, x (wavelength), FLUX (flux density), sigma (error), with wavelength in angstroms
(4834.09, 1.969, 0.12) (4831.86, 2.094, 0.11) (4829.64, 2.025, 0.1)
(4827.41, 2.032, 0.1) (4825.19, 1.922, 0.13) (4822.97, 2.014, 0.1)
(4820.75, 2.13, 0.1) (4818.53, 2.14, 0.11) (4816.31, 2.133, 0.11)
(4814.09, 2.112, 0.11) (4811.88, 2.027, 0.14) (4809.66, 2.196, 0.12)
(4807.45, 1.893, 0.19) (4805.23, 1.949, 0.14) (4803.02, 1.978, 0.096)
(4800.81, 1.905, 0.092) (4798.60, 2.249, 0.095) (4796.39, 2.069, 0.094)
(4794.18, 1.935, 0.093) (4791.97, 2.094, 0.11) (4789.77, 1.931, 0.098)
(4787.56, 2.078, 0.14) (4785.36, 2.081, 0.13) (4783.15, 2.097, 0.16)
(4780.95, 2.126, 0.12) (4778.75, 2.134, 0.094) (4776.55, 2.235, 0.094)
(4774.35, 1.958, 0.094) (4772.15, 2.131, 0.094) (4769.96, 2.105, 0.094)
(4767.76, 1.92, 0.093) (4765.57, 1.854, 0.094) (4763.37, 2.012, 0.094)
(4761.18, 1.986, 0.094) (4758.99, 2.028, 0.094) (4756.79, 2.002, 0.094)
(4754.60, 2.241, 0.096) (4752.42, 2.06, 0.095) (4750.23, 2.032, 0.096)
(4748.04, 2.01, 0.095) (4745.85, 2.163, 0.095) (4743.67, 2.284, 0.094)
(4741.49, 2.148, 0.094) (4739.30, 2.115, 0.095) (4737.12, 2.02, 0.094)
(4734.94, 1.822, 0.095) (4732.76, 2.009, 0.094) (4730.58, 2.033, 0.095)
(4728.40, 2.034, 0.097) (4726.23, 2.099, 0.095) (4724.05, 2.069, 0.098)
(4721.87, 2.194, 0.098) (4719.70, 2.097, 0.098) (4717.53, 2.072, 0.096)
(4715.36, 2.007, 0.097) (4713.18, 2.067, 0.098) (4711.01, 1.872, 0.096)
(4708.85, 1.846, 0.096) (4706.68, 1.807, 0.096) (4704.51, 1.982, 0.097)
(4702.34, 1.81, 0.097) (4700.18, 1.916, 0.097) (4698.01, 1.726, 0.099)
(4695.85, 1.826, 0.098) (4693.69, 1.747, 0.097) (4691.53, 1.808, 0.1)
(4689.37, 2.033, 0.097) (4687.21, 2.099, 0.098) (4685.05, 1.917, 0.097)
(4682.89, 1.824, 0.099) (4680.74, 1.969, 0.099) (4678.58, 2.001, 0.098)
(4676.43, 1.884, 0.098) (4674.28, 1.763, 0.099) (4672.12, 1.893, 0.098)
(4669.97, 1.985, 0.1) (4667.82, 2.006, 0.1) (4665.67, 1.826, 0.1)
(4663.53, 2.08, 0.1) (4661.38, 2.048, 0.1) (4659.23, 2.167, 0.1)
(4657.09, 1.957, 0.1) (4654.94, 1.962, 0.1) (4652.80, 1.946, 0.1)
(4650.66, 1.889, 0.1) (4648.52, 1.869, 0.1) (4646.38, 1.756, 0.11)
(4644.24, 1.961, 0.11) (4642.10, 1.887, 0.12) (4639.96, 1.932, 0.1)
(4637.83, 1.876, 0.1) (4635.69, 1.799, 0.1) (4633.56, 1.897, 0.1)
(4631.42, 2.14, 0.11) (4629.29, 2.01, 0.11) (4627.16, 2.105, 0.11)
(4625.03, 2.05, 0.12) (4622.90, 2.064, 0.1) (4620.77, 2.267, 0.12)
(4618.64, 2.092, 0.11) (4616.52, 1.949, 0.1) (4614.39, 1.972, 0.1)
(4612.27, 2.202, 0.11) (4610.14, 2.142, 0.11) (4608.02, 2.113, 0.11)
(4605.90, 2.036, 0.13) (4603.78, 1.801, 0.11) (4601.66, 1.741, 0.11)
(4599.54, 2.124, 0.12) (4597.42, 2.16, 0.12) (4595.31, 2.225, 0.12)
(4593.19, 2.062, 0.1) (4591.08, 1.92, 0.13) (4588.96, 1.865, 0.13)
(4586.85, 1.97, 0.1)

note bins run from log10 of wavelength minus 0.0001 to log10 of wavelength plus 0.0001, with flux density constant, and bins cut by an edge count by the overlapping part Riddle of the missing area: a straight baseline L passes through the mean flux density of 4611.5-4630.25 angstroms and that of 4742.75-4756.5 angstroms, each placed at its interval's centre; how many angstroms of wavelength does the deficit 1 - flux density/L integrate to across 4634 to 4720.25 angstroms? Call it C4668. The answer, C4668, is 7.2 angstroms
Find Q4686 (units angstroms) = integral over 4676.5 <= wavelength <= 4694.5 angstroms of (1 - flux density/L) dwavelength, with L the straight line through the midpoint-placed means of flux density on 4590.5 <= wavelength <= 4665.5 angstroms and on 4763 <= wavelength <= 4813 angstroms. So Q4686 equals 0.8 angstroms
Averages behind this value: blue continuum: 2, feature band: 1.93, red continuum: 2.04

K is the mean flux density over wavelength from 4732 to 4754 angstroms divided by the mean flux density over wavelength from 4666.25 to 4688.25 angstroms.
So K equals 1.1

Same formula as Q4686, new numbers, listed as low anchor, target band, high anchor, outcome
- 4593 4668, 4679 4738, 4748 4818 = 2.2 angstroms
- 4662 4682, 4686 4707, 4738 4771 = 1.0 angstroms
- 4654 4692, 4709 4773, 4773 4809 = -1.2 angstroms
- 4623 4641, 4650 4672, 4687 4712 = -0.6 angstroms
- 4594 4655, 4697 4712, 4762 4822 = 1.3 angstroms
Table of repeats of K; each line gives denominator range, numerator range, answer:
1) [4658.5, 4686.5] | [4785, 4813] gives 1.04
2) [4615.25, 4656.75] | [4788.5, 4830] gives 1.03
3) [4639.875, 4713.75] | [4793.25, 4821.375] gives 1.07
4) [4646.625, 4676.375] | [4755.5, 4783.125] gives 1.05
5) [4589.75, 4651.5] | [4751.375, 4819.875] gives 1.03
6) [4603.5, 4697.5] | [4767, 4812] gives 1.04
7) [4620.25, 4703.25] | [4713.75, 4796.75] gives 1.06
